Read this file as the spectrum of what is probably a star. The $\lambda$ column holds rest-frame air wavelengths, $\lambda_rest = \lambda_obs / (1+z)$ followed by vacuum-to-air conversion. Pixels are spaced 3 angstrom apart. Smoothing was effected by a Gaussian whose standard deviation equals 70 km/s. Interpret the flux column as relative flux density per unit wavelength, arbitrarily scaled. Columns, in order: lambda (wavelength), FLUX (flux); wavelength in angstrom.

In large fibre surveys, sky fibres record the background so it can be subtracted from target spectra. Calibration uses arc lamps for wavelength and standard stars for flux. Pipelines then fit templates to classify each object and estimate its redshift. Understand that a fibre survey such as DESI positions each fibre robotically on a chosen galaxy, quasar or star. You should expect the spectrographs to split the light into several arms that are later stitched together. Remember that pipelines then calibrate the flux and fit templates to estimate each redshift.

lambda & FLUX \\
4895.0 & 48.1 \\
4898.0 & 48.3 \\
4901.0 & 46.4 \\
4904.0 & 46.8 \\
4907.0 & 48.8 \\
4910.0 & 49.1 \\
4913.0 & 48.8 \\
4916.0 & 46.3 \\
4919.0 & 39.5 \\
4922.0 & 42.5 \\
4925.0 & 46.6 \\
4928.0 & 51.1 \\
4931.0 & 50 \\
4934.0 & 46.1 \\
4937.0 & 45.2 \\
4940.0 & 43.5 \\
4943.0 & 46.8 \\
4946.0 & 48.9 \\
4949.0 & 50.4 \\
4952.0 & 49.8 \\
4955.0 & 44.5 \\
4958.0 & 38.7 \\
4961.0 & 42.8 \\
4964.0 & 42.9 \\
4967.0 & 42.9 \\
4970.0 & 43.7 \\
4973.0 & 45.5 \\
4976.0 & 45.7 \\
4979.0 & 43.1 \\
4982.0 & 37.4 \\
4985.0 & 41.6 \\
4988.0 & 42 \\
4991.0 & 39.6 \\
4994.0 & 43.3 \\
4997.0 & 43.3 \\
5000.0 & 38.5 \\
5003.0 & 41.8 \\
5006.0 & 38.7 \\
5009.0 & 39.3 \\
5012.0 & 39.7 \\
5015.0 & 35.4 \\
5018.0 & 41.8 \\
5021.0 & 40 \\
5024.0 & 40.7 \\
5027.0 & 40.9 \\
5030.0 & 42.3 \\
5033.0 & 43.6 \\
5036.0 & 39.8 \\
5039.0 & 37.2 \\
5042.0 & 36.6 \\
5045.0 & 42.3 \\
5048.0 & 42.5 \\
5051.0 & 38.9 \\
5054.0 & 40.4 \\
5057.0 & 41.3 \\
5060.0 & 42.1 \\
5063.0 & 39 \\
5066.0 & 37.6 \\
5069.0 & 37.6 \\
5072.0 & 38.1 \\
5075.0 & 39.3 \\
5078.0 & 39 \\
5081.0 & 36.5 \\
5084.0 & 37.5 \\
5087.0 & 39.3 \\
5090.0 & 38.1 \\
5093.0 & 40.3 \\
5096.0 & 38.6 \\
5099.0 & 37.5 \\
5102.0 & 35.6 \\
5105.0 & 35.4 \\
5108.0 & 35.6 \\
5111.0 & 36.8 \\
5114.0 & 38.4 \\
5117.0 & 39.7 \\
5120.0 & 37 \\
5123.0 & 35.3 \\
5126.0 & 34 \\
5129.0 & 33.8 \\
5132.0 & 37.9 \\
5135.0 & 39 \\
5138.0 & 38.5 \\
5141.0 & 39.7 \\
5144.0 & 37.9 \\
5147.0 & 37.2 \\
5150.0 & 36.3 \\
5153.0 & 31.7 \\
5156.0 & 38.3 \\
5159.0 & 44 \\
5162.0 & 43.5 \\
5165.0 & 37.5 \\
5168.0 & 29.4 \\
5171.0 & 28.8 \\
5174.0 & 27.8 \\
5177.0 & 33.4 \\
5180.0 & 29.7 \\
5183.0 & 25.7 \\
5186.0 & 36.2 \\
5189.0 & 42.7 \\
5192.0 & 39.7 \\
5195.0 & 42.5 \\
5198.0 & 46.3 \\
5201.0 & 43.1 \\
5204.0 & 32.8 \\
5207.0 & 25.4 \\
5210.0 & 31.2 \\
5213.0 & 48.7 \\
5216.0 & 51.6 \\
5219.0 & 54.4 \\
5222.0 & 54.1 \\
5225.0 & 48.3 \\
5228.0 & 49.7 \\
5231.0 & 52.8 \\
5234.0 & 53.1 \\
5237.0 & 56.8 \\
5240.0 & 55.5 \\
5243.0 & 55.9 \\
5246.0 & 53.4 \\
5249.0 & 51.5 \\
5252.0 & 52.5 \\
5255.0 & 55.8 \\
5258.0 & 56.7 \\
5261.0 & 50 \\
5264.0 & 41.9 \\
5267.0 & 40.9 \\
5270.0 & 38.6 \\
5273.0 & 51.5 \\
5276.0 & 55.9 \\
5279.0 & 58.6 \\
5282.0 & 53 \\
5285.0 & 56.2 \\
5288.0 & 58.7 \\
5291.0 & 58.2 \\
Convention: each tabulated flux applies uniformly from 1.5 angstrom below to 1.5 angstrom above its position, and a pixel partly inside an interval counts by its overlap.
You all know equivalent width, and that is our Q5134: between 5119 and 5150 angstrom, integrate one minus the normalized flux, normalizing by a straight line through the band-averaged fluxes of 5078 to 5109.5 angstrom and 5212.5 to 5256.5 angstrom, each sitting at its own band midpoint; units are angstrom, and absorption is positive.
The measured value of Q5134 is 3.7 angstrom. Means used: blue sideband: 37.5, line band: 37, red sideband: 53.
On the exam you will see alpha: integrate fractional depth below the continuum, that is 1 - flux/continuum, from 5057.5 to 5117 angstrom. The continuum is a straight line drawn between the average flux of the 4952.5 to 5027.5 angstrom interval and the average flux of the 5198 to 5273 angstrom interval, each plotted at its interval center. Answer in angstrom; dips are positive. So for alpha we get 8.1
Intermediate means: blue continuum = 41.5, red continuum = 48.1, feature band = 38.1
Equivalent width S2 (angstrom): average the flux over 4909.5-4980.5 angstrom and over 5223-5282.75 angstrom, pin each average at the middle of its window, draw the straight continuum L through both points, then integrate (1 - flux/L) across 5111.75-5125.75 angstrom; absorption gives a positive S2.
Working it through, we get 3.4 angstrom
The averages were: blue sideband 45.6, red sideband 51.6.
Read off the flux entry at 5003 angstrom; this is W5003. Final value 41.8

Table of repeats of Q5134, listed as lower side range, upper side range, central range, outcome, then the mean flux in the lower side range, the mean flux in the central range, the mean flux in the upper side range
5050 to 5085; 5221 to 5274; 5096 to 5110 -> 1.7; 39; 36.3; 51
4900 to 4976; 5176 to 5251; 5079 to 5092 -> 2.1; 45.9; 38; 44.7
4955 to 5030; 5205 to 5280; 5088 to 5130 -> 7.7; 41.3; 36.9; 49.6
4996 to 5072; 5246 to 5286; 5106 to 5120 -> 2.0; 40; 37.5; 51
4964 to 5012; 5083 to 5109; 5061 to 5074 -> 0.1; 41.7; 38.3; 37.6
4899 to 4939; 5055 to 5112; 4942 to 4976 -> -0.4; 46.7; 45.2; 38.2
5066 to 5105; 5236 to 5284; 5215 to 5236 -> -1.3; 38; 52.1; 51.8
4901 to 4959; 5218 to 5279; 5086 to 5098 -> 2.5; 46.6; 39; 51.6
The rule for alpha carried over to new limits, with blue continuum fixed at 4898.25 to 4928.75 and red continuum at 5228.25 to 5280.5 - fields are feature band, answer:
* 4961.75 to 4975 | 1.0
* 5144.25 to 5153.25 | 2.6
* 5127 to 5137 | 2.6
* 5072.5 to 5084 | 2.6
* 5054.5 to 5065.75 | 1.9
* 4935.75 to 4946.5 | 0.3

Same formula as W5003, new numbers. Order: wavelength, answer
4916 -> 46.3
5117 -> 39.7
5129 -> 33.8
